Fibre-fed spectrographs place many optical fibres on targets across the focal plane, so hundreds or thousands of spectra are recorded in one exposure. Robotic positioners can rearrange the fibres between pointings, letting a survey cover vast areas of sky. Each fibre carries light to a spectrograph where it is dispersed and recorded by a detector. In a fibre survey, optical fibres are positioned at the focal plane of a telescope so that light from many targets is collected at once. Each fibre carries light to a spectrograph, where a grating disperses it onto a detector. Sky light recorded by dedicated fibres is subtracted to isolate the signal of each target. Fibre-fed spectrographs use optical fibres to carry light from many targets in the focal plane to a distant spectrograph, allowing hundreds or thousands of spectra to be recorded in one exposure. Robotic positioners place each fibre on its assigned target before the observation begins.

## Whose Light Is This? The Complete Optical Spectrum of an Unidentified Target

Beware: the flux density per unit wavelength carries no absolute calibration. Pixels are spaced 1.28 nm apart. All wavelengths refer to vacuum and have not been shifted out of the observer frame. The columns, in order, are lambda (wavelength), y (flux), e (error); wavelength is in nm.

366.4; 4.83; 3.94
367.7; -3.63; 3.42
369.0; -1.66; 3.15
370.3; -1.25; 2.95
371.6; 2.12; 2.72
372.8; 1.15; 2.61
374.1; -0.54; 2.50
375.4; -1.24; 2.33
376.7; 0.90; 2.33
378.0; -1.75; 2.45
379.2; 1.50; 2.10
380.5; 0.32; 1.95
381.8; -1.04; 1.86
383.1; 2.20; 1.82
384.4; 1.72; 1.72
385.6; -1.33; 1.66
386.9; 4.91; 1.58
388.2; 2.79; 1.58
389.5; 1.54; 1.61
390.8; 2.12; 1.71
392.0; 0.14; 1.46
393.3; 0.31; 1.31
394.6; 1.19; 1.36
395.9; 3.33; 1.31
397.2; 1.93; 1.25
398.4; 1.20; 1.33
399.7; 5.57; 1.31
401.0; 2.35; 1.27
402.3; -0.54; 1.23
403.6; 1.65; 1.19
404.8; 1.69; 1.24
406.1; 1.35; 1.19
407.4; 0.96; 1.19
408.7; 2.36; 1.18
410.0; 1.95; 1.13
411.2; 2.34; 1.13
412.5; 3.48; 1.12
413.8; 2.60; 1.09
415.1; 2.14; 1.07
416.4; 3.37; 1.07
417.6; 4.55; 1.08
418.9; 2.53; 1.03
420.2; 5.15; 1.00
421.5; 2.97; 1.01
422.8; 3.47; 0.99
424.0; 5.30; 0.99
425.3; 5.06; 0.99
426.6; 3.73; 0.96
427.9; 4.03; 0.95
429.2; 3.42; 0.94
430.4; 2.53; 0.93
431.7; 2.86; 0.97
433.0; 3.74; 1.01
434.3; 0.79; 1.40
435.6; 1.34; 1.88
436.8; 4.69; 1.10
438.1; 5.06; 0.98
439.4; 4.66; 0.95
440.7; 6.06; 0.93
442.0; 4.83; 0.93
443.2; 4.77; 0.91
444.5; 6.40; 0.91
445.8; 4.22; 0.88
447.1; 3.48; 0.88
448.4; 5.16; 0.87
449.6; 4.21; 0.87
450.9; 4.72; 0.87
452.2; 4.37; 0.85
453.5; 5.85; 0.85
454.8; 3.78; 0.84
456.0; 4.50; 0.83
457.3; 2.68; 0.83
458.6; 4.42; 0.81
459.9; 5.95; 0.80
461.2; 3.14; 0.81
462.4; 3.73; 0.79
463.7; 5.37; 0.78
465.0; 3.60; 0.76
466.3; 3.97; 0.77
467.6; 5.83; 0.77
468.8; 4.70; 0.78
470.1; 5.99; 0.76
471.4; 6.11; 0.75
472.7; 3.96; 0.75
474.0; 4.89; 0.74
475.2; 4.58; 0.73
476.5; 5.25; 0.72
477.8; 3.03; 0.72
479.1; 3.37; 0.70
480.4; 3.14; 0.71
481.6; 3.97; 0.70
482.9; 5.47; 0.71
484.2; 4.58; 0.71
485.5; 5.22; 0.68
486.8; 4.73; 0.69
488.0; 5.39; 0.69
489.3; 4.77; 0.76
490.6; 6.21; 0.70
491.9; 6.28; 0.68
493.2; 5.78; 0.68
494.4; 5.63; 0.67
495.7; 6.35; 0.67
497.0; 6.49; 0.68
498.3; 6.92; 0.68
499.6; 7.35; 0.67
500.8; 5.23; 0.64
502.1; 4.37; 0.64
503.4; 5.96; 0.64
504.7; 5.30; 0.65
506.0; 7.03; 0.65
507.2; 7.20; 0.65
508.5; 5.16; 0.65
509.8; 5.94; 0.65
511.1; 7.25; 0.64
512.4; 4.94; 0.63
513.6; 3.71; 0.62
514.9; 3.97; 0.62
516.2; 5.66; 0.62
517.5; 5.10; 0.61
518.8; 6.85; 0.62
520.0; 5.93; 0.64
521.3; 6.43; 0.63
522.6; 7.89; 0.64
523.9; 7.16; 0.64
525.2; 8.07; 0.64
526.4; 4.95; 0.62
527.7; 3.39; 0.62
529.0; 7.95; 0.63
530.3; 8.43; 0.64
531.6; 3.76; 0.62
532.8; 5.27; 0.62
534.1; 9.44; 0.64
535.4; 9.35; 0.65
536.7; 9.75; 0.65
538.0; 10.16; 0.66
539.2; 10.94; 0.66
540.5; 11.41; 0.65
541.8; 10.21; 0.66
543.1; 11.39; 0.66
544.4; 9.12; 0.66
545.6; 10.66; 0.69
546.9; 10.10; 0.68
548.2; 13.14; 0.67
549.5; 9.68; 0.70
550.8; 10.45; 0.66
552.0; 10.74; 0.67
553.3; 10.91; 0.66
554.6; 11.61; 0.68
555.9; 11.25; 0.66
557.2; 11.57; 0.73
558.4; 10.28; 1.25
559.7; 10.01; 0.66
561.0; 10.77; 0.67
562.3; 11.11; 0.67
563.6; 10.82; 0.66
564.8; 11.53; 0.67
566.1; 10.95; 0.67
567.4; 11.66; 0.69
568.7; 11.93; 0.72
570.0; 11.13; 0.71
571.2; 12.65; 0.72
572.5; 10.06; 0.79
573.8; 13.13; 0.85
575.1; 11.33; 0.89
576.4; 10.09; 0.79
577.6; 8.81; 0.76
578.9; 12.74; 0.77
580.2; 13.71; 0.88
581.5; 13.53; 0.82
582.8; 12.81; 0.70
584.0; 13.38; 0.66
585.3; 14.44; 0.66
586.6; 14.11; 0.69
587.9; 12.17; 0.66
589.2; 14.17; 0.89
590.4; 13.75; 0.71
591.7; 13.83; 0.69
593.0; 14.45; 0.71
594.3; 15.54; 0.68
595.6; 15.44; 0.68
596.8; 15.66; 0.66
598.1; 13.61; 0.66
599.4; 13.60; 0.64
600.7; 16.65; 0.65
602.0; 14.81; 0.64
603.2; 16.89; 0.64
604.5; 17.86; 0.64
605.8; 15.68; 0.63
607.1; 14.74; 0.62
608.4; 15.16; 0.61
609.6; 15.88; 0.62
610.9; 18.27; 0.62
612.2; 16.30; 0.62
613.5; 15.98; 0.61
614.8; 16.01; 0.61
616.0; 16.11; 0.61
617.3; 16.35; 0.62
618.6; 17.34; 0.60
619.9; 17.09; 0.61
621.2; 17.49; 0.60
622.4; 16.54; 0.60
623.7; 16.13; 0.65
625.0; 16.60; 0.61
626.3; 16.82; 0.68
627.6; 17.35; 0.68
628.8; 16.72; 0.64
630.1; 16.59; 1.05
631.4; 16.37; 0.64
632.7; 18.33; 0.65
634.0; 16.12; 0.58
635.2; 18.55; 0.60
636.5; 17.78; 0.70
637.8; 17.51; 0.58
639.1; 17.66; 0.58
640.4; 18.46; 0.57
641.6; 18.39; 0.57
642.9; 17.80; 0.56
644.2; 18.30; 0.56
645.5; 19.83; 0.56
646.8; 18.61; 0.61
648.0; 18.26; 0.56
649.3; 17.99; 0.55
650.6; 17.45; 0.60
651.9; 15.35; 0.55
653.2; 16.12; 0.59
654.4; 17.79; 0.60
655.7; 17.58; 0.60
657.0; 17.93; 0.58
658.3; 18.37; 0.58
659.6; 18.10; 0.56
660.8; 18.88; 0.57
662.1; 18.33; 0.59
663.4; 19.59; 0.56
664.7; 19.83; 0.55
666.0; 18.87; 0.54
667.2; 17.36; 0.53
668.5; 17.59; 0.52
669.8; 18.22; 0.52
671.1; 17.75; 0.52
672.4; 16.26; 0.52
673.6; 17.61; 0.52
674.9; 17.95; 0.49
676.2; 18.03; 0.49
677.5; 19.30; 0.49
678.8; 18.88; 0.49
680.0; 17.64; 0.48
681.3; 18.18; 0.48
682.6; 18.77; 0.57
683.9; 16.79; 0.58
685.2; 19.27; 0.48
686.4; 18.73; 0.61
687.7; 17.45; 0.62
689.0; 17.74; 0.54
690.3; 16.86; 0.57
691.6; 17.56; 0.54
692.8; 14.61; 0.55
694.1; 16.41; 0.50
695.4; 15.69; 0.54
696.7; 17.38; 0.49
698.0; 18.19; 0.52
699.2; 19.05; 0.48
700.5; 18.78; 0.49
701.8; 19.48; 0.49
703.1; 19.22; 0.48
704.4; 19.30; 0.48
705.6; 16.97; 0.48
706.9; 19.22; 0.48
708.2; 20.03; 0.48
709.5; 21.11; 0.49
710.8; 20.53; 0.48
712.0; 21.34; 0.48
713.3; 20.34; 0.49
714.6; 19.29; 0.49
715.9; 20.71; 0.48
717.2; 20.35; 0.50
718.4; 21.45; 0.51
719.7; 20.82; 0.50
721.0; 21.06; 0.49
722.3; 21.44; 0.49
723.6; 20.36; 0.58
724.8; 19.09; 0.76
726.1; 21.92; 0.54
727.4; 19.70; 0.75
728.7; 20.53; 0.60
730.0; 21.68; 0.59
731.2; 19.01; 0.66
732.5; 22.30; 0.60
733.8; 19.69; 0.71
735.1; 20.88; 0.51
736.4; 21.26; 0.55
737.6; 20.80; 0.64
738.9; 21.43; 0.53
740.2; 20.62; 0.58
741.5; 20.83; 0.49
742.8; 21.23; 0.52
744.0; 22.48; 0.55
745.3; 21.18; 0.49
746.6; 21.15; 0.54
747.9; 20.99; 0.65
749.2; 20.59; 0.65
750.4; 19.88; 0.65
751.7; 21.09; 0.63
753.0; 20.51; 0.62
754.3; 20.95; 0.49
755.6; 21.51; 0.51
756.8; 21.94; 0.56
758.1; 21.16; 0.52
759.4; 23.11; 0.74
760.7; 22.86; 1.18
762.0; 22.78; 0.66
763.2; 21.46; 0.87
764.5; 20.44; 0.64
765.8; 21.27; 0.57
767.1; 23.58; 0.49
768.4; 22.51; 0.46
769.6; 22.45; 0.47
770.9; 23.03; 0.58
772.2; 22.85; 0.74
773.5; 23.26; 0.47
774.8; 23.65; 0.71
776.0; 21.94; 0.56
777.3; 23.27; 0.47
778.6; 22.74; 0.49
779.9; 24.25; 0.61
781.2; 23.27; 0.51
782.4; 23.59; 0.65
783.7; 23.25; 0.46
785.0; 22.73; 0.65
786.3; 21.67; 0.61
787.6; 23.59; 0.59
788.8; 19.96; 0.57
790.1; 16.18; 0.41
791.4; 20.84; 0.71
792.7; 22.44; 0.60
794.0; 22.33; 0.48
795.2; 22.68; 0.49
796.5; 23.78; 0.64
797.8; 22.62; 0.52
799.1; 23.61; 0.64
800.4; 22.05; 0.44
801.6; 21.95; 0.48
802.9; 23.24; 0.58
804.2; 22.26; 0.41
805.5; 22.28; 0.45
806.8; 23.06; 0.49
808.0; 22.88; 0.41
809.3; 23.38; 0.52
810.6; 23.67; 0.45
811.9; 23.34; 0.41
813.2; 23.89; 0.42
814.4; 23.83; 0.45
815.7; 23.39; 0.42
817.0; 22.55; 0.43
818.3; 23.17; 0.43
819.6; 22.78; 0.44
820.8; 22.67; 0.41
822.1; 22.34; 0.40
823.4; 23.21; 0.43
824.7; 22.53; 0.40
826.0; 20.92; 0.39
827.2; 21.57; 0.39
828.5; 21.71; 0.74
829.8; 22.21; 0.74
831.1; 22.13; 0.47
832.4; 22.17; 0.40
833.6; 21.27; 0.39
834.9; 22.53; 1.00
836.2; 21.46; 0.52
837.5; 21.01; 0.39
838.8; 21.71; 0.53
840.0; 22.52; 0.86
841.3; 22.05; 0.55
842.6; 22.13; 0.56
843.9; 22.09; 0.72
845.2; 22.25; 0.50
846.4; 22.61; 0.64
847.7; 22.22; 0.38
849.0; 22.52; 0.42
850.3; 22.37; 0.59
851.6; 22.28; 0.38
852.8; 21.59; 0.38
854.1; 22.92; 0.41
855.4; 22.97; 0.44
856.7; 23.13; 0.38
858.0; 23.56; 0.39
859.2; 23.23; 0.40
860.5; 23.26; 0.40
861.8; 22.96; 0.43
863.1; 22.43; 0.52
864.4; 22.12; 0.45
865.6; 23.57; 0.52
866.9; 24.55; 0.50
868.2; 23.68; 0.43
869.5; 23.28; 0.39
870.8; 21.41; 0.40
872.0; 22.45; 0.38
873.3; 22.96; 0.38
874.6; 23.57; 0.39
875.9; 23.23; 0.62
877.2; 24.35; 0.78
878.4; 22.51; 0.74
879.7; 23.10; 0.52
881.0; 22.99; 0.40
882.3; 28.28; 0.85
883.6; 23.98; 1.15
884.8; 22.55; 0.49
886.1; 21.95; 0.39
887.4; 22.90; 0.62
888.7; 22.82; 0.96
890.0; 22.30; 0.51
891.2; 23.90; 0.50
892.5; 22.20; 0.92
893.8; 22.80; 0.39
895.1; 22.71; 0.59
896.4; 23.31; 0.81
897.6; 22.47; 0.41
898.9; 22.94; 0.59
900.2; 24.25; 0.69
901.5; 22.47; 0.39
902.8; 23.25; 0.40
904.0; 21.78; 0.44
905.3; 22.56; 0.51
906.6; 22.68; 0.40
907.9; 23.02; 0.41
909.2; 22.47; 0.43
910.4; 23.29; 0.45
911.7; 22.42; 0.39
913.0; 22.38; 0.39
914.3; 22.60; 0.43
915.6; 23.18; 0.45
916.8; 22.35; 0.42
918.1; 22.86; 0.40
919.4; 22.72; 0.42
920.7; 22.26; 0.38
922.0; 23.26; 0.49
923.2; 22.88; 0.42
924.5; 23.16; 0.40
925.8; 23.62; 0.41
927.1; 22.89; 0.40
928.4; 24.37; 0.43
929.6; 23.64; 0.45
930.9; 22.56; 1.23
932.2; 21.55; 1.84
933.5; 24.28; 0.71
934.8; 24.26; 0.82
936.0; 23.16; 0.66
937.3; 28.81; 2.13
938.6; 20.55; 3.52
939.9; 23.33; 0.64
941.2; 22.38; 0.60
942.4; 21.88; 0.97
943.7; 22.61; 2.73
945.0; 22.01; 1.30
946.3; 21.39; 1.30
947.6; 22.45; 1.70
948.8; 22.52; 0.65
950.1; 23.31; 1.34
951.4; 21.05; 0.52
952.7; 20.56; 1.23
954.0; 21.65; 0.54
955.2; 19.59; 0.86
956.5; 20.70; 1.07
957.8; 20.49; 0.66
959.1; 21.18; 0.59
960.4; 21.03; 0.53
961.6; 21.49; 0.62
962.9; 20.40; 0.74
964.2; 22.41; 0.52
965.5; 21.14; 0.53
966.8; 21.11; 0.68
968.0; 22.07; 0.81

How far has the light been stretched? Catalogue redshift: 0.340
